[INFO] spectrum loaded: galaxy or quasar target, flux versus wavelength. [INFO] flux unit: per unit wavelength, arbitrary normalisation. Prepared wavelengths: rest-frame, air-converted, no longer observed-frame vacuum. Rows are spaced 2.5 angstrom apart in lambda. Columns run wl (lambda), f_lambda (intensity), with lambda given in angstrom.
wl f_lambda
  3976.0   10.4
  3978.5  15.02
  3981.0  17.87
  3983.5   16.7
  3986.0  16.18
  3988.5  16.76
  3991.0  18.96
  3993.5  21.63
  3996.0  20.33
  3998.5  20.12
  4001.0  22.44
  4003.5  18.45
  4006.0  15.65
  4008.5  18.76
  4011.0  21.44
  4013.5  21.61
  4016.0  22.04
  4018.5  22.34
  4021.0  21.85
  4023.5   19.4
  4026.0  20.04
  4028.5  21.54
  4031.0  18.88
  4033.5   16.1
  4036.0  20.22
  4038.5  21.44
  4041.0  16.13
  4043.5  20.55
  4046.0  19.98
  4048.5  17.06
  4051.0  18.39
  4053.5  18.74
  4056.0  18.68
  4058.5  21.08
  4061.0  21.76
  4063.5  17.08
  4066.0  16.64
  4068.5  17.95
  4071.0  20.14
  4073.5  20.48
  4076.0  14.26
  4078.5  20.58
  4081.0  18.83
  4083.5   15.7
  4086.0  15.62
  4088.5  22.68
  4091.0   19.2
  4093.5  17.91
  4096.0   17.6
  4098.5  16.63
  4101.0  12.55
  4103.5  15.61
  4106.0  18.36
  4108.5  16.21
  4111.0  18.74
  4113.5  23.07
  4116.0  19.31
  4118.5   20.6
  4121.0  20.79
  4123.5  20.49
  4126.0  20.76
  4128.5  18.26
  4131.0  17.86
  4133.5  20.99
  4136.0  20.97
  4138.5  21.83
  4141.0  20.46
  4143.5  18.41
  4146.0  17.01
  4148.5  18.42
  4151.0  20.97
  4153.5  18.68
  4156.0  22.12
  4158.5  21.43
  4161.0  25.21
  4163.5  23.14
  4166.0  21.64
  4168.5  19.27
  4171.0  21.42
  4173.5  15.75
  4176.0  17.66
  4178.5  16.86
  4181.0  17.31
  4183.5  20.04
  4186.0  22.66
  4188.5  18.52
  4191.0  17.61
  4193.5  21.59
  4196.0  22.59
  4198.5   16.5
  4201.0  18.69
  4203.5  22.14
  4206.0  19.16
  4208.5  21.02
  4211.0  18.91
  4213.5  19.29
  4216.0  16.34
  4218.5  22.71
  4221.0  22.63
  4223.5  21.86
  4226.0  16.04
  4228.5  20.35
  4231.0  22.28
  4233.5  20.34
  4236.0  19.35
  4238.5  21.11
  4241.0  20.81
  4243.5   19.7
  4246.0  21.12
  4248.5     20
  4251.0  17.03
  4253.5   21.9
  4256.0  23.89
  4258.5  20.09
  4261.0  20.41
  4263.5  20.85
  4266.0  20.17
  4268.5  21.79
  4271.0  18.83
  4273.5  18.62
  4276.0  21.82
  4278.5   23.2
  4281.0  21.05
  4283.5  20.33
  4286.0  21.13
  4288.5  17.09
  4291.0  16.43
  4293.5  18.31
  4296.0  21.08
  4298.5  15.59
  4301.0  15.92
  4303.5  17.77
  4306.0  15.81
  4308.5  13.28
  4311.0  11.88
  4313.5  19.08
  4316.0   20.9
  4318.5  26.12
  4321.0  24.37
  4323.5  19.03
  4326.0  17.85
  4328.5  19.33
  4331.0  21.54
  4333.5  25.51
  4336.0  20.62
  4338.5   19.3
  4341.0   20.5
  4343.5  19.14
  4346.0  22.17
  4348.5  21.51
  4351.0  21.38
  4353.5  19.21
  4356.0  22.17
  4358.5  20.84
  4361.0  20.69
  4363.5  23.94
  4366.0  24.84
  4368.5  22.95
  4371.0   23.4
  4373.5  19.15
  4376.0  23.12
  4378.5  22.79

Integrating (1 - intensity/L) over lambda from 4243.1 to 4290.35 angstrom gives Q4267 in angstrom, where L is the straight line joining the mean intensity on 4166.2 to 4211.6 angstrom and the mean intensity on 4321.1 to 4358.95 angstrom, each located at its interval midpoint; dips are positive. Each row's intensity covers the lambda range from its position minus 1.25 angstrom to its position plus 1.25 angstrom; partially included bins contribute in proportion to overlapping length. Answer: -0.8 angstrom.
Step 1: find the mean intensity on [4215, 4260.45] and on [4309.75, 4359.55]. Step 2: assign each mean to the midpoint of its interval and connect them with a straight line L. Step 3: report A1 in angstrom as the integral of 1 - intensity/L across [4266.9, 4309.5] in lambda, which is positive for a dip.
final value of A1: 3.7 angstrom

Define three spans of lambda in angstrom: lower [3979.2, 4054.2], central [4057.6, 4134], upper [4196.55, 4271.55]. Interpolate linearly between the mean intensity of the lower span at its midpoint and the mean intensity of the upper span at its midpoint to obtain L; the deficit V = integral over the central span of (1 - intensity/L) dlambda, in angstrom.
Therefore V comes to 4.1 angstrom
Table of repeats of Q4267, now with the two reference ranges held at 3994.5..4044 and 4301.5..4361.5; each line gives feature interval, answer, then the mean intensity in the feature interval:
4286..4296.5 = 0.8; 18.4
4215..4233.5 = -0.4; 20.4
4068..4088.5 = 1.8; 18.2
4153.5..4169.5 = -1.6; 21.9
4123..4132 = 0.3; 19.3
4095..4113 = 2.9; 16.8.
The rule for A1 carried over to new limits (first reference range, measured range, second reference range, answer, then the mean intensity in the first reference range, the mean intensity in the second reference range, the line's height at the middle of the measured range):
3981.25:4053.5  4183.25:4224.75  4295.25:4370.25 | -0.57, 19.4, 20.2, 19.9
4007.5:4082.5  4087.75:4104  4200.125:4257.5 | 1.90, 19.5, 20.3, 19.7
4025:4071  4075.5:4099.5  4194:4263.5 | 1.59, 19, 20.3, 19.3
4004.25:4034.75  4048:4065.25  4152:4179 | 0.92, 19.9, 20.4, 20.1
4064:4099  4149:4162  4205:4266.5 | -1.51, 18.2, 20.3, 19.2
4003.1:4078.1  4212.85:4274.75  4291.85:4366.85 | -1.73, 19.3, 19.9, 19.8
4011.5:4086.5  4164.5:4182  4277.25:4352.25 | 0.67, 19.2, 19.6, 19.4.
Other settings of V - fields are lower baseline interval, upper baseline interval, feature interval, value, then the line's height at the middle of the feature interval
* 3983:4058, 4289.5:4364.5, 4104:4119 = 0.3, 19.5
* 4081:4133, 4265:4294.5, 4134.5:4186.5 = -3.1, 18.9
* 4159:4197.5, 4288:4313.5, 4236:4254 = -2.0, 18.1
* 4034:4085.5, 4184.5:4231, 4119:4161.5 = -1.7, 19.4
